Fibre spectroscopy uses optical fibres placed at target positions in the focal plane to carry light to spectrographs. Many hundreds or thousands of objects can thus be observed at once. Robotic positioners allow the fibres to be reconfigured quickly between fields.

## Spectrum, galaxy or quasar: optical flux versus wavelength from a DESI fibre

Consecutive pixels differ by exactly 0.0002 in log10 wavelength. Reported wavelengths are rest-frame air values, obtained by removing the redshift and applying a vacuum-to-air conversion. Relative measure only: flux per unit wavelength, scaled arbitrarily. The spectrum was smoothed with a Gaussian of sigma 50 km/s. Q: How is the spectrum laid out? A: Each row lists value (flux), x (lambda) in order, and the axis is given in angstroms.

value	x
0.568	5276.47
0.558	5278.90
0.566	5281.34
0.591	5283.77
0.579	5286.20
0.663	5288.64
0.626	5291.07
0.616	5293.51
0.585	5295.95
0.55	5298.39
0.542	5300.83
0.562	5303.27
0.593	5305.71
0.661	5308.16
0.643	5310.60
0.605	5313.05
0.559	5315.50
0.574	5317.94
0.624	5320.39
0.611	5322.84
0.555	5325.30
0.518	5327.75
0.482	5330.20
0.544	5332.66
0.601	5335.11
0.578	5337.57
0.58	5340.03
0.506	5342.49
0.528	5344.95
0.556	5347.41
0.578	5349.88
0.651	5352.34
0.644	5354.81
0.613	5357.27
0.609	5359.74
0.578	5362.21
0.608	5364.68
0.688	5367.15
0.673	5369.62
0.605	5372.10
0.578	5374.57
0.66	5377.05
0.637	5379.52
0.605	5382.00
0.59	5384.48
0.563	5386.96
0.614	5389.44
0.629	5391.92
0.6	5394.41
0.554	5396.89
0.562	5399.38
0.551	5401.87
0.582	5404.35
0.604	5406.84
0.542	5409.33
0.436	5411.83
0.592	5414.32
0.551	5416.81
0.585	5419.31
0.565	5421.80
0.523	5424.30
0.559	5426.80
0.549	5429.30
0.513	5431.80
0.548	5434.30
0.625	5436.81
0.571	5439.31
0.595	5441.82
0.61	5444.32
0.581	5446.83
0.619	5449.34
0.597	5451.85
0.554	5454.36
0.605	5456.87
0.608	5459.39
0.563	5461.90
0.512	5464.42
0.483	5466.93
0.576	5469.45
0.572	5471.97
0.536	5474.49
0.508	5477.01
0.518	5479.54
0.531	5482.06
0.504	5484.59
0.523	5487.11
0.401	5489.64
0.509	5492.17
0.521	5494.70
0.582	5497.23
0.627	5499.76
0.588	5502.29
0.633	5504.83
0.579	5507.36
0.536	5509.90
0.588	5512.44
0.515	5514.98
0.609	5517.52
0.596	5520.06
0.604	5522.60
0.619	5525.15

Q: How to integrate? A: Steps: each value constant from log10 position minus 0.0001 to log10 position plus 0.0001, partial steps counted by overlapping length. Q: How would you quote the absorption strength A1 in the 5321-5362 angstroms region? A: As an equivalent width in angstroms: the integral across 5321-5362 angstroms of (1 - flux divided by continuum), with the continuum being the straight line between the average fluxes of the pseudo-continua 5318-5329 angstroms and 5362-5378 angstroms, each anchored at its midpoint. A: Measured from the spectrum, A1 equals 1.7 angstroms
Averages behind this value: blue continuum 0.576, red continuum 0.63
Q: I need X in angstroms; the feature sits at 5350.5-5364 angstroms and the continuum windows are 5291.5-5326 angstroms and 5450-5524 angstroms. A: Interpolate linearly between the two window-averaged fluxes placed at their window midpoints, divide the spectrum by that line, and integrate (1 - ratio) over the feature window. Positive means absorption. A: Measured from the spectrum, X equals -0.8 angstroms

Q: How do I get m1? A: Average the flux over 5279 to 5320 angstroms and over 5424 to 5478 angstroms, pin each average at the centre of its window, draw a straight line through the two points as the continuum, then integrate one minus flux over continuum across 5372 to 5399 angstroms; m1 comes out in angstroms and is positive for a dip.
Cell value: -1.13 angstroms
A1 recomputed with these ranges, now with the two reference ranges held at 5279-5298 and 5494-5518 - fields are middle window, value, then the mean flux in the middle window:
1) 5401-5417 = 1.0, 0.551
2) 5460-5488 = 2.4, 0.532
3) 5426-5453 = 0.2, 0.579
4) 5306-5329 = 0.1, 0.594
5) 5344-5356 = 0.0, 0.592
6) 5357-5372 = -0.9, 0.627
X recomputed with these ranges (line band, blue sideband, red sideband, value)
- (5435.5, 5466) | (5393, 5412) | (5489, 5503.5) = -1.8 angstroms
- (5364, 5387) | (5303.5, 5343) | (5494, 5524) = -1.8 angstroms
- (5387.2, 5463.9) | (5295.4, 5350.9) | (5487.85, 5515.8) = -1.6 angstroms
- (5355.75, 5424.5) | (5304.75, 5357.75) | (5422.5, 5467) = -1.8 angstroms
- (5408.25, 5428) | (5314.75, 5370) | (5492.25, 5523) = 1.3 angstroms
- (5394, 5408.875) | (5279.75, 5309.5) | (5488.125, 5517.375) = 0.0 angstroms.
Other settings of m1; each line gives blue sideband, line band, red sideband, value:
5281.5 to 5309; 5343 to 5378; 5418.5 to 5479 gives -1.7 angstroms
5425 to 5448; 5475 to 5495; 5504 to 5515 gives 2.5 angstroms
